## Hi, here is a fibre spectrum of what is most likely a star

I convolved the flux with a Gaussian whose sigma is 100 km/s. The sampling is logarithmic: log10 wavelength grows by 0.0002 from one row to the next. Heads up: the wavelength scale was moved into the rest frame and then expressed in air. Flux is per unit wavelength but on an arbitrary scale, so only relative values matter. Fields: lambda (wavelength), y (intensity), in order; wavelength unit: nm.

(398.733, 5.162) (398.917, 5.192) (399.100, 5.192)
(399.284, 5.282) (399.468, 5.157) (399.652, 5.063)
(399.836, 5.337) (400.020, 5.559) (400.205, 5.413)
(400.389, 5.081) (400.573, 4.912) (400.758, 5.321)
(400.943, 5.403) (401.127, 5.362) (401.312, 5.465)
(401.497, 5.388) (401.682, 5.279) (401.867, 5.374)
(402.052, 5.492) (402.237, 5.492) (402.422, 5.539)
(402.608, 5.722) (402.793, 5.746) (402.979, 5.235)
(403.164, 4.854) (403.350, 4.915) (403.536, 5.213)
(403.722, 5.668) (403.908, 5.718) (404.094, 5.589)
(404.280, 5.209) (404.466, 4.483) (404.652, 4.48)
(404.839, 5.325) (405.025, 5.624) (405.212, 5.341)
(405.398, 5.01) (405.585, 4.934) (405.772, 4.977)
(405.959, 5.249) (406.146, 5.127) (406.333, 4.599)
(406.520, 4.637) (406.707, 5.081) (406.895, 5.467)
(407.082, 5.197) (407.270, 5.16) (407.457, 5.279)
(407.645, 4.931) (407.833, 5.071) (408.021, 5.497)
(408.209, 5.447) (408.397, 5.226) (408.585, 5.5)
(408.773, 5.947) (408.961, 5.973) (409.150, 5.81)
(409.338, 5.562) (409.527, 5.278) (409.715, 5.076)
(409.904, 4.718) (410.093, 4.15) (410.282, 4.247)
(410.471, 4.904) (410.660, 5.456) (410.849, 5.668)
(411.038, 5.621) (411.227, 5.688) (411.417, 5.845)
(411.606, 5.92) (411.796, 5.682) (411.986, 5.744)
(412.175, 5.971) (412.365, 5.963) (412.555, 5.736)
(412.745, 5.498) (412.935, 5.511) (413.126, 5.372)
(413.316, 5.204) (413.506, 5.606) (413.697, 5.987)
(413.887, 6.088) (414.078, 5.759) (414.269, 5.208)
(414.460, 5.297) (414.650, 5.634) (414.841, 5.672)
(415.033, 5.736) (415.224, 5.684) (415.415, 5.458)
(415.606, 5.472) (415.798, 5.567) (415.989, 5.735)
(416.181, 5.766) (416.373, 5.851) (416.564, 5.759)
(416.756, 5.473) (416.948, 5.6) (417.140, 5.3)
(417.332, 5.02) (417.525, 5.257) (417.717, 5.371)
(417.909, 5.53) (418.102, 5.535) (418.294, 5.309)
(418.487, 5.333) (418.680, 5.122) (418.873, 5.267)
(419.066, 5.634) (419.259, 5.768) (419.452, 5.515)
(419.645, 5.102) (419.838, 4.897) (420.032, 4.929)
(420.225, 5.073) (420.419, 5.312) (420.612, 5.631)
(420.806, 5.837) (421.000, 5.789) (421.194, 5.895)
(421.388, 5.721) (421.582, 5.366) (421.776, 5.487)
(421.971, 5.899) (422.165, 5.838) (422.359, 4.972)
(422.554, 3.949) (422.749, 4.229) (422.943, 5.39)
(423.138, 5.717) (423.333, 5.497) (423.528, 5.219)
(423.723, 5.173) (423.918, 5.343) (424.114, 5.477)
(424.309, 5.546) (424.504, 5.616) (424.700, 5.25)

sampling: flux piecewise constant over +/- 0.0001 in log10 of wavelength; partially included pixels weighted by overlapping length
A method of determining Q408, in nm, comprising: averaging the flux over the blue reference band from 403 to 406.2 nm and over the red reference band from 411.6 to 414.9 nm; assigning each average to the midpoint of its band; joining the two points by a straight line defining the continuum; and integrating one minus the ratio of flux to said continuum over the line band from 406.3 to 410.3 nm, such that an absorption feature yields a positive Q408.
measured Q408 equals 0.126 nm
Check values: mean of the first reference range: 5.16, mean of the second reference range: 5.65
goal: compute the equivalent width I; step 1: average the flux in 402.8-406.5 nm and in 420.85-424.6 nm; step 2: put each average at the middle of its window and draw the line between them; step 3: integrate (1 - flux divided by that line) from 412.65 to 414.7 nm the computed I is -0.12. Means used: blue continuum 5.14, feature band 5.56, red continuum 5.38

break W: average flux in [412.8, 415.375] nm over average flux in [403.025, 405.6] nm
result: 1.1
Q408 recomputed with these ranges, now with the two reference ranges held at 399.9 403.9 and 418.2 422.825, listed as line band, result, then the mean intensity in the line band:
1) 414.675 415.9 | -0.06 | 5.6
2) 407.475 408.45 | 0.02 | 5.23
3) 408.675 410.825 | 0.06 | 5.21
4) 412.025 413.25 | -0.07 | 5.67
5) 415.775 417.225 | -0.08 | 5.64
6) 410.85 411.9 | -0.08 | 5.74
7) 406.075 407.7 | 0.09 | 5.06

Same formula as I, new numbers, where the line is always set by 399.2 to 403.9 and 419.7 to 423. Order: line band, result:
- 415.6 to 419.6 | -0.128 nm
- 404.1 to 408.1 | 0.180 nm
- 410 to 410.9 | 0.080 nm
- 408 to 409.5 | -0.081 nm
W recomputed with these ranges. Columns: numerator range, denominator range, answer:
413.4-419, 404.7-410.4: 1.07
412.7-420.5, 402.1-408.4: 1.05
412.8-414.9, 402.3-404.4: 1.03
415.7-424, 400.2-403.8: 1.01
